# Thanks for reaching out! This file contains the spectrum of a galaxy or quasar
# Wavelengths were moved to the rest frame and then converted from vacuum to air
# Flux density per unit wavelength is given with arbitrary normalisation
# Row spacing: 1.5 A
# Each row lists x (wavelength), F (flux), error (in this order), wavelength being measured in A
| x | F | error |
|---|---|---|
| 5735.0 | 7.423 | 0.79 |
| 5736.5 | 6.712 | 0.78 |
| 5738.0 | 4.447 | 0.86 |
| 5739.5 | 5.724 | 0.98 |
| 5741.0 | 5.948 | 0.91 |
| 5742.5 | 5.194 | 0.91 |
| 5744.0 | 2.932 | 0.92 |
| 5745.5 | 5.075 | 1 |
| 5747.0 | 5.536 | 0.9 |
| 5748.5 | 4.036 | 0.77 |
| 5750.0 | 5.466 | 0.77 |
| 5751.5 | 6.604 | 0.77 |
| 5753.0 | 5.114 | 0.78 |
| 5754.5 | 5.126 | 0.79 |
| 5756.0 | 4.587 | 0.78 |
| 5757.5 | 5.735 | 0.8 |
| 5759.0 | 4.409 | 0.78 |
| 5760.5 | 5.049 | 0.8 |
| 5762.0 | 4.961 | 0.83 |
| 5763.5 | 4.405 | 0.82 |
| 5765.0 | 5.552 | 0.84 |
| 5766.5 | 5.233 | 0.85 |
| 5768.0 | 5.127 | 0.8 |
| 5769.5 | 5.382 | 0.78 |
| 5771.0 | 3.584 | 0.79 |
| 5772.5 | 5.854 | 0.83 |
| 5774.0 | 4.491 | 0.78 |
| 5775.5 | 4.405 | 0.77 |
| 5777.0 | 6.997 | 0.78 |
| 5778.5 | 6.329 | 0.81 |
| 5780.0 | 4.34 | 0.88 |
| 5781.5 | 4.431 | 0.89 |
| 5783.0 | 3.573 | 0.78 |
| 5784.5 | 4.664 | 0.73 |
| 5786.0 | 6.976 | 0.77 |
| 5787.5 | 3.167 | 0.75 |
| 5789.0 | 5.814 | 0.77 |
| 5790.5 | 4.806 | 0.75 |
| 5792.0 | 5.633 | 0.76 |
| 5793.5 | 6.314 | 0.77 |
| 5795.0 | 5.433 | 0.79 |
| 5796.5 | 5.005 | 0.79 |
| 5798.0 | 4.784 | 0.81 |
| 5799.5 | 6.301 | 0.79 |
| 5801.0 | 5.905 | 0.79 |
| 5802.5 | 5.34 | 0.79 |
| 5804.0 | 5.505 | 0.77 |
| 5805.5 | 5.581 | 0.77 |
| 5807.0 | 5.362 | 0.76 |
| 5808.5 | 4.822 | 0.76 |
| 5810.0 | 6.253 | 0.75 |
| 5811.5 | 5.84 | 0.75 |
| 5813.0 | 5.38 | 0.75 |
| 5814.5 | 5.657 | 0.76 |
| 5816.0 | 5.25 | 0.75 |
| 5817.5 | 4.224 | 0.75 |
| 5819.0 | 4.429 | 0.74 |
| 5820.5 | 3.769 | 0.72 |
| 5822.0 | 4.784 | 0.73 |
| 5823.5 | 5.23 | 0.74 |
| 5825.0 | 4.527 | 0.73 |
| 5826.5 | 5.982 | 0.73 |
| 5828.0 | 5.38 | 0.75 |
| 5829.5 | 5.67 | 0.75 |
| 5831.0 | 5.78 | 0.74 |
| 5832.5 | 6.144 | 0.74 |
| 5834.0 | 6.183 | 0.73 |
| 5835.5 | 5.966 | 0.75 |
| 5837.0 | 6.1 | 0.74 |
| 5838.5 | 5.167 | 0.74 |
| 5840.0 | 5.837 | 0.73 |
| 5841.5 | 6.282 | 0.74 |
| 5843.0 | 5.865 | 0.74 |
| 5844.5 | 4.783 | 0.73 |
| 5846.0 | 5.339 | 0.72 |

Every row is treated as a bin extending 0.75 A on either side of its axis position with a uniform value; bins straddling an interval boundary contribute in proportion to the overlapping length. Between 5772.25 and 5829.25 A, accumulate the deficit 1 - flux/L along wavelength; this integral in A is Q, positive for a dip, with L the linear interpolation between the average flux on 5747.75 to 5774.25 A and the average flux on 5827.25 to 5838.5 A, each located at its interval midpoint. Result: 2.68 A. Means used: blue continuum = 5.05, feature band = 5.22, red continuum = 5.84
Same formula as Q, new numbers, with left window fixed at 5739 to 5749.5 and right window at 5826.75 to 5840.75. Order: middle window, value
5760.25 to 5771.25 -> 0.3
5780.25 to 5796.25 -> 0.9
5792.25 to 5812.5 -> -0.3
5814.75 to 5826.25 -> 2.0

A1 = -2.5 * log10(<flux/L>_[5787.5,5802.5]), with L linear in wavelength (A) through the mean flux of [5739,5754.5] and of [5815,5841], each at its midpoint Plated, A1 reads -0.034 mag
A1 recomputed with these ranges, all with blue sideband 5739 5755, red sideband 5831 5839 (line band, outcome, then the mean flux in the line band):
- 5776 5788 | 0.076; 5.09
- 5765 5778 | 0.038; 5.18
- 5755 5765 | 0.074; 4.92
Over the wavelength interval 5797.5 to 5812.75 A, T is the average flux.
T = 5.58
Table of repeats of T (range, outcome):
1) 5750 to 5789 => 5.07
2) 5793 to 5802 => 5.6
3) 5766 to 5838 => 5.29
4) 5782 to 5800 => 5.18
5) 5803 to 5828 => 5.17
